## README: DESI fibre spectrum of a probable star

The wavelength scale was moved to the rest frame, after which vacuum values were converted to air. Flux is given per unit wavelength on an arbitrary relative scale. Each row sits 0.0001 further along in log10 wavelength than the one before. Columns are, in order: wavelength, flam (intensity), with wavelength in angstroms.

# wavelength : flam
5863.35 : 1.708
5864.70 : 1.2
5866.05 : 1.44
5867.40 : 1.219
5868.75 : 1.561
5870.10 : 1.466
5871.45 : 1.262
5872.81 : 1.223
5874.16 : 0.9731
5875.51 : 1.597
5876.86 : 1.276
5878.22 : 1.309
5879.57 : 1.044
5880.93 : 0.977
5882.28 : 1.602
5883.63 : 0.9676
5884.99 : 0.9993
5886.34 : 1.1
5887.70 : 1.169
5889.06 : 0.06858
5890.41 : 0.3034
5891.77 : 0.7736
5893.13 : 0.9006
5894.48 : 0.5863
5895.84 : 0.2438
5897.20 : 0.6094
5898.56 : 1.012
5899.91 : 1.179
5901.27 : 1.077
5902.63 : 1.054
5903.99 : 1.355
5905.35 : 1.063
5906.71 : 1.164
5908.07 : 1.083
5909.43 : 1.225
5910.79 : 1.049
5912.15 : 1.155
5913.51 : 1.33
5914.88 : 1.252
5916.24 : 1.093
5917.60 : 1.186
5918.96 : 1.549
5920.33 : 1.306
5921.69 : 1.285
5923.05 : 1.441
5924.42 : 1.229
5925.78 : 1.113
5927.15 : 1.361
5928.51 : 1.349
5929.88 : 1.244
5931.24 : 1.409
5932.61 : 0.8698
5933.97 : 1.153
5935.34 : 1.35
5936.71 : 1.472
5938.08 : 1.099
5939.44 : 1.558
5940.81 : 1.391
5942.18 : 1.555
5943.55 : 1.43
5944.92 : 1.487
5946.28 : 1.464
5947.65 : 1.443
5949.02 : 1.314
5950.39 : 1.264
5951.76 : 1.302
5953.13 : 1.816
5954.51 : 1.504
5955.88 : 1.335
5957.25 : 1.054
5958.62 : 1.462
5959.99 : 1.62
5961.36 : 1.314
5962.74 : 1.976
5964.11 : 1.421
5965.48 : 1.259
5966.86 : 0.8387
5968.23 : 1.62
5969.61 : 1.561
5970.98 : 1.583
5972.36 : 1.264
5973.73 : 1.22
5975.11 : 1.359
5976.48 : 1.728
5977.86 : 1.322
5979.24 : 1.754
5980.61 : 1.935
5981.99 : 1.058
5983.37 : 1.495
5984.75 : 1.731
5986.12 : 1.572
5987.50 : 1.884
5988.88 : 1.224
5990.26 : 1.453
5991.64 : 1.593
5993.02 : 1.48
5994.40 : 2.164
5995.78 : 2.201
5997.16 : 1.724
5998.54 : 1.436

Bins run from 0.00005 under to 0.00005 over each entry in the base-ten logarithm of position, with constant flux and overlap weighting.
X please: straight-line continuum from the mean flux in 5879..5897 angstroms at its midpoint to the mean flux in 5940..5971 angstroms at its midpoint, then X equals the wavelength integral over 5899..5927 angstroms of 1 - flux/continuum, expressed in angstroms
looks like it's -4.5 angstroms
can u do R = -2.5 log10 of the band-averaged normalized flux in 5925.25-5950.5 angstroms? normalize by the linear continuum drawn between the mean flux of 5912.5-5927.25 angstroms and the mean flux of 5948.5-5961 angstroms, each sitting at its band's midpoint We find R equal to 0.01 mag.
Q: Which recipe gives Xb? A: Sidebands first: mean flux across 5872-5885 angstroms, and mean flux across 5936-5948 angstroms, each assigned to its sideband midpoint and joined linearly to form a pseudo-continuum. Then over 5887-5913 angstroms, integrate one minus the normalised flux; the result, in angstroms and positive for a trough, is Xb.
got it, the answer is 7.8 angstroms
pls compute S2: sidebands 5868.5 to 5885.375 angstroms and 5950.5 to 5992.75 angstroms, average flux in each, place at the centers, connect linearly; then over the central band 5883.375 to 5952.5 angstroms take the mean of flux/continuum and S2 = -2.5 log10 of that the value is 0.18 mag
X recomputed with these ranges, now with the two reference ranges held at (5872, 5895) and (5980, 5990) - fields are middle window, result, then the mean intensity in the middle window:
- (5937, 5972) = -1.1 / 1.43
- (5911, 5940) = -1.1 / 1.27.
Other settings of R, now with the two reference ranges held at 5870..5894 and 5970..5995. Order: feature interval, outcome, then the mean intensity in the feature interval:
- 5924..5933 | 0.032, 1.24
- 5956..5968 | 0.049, 1.38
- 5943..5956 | -0.047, 1.44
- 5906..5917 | 0.019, 1.17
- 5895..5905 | 0.216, 0.932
